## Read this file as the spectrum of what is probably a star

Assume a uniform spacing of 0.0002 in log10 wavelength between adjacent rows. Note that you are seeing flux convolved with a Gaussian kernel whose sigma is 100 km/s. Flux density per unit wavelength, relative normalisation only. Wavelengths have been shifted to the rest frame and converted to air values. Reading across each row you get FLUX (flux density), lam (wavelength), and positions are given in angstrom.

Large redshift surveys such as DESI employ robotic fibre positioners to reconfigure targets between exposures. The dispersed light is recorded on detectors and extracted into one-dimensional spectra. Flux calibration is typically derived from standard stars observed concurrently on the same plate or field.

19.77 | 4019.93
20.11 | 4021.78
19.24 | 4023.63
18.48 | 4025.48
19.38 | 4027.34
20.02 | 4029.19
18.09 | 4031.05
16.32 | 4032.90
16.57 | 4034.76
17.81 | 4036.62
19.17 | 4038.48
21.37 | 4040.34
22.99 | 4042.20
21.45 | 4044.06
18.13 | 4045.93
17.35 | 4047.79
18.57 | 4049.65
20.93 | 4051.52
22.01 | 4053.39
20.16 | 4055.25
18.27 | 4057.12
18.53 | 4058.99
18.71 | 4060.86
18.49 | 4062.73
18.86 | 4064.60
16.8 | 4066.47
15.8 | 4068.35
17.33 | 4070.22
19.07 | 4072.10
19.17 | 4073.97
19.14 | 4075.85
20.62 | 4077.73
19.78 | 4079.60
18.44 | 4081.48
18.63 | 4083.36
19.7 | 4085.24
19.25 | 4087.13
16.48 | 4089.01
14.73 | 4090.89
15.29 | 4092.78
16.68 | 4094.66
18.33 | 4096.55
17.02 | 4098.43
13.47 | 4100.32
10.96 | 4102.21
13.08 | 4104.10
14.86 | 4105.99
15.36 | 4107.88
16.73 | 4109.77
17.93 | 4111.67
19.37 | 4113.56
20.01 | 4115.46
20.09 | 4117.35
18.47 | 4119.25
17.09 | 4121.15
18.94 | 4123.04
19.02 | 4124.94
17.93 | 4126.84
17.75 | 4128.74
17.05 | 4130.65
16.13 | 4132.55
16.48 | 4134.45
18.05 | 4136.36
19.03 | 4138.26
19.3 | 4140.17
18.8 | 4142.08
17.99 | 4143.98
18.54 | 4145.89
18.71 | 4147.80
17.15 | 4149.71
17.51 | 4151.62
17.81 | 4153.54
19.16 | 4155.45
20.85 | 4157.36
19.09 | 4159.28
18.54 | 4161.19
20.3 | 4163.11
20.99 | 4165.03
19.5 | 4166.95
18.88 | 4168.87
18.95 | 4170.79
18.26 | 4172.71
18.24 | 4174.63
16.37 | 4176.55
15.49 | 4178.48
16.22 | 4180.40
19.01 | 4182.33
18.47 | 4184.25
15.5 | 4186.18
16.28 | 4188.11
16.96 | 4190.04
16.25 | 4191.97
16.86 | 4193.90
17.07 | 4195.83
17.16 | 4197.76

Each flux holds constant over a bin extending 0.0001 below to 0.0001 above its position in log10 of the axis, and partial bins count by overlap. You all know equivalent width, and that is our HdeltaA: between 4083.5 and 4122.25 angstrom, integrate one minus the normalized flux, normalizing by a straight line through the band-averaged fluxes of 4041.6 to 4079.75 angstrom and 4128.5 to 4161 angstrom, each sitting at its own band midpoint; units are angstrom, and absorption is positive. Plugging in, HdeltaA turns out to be 3.9 angstrom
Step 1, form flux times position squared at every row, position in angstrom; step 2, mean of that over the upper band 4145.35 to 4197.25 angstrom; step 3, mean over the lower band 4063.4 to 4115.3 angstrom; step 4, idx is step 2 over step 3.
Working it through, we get 1.1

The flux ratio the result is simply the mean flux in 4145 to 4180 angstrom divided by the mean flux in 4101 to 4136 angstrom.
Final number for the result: 1.09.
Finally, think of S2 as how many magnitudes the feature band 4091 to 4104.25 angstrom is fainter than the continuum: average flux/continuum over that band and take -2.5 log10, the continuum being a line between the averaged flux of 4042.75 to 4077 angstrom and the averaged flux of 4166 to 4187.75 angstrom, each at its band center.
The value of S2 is 0.22 mag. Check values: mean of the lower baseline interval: 18.9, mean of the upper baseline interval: 17.7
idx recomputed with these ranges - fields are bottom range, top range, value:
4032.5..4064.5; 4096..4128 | 0.91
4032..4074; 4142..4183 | 1.03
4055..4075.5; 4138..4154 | 1.04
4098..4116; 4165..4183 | 1.18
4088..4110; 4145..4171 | 1.28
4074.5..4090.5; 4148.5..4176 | 1.04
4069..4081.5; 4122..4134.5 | 0.95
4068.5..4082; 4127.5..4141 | 0.96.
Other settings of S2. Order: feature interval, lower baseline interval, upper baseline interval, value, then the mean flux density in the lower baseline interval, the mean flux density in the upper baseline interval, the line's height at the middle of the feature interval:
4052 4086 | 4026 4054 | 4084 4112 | -0.08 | 19.3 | 16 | 17.6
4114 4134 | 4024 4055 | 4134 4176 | 0.04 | 19.3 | 18.7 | 18.9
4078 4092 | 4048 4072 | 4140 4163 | 0.03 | 18.7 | 18.7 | 18.7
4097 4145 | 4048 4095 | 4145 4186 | 0.07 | 18.5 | 18.4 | 18.4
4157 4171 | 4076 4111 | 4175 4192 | -0.17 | 16.7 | 16.8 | 16.8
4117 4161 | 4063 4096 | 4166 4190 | -0.03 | 18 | 17.6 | 17.7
